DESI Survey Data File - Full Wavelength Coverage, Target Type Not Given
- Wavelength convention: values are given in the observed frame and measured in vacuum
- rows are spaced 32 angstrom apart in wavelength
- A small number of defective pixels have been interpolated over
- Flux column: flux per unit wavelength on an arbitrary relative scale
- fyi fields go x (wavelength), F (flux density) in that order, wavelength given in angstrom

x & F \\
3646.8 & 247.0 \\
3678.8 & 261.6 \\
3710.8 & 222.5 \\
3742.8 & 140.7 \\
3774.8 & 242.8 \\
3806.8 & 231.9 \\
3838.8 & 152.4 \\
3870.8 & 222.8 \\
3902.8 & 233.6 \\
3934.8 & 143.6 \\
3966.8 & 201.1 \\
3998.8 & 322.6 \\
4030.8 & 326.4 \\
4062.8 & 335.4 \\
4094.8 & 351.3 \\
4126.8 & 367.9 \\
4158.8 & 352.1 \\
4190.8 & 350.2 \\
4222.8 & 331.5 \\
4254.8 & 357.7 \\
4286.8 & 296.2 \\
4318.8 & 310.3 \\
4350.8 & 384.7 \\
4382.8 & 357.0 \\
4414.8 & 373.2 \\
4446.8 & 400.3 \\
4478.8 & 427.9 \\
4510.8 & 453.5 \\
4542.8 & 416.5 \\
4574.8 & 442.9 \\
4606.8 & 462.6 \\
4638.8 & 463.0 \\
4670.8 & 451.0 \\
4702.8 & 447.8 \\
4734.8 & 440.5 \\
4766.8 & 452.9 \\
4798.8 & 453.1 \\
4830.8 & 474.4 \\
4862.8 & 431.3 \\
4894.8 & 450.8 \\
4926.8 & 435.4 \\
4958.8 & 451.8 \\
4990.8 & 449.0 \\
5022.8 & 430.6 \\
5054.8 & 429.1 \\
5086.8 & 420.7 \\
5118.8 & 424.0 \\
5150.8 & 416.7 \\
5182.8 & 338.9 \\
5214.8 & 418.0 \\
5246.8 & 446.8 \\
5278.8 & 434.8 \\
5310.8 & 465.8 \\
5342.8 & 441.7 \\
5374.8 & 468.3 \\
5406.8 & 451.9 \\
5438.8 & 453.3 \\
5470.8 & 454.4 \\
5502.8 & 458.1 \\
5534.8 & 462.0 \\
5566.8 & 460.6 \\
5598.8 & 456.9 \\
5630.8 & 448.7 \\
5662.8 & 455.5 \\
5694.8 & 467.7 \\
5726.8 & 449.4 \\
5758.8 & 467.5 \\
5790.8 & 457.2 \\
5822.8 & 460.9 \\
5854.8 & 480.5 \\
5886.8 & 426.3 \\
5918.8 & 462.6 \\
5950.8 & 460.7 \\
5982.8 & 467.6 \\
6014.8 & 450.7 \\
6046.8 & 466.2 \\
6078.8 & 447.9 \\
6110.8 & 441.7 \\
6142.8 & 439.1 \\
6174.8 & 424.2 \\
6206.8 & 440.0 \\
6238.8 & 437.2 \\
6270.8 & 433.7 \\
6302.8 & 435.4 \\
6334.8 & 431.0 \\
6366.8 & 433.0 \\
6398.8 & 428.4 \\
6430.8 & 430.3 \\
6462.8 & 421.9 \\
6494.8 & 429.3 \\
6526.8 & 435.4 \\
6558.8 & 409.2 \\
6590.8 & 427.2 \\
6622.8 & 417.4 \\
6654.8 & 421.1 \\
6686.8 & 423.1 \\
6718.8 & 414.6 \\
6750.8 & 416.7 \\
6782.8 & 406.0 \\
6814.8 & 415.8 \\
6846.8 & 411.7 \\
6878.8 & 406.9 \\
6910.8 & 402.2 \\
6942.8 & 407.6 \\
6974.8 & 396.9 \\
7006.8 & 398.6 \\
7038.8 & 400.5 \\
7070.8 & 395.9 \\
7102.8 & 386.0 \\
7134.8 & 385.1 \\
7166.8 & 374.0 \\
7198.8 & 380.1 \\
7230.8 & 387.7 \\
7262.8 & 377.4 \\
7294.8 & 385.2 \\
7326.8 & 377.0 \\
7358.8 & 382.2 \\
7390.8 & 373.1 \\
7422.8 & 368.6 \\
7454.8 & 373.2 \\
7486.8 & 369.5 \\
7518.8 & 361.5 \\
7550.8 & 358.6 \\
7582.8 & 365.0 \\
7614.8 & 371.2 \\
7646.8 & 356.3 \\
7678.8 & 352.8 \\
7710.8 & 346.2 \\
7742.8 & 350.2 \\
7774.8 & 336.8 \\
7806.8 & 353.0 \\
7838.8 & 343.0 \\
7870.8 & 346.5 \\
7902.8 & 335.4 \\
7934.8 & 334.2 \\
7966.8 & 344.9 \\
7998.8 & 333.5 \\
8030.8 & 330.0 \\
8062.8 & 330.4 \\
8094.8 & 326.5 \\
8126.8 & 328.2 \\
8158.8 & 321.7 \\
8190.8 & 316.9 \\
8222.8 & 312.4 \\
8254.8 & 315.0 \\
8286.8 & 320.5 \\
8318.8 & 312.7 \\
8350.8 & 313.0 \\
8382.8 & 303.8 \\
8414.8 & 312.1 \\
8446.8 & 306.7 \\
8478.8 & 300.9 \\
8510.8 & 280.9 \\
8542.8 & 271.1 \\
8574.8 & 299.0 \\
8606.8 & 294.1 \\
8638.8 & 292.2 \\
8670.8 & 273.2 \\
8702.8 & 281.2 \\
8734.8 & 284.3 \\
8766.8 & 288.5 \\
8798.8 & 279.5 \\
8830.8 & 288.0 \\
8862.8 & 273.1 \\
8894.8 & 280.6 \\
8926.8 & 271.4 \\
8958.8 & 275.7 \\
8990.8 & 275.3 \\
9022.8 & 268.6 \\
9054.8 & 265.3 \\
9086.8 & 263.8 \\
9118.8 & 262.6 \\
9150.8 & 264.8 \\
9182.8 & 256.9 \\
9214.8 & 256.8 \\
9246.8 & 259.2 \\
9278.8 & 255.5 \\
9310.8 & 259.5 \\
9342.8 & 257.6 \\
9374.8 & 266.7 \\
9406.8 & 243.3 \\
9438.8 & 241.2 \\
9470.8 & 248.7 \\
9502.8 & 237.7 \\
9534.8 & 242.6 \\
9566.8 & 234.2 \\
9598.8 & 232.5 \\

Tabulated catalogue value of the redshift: 0.00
